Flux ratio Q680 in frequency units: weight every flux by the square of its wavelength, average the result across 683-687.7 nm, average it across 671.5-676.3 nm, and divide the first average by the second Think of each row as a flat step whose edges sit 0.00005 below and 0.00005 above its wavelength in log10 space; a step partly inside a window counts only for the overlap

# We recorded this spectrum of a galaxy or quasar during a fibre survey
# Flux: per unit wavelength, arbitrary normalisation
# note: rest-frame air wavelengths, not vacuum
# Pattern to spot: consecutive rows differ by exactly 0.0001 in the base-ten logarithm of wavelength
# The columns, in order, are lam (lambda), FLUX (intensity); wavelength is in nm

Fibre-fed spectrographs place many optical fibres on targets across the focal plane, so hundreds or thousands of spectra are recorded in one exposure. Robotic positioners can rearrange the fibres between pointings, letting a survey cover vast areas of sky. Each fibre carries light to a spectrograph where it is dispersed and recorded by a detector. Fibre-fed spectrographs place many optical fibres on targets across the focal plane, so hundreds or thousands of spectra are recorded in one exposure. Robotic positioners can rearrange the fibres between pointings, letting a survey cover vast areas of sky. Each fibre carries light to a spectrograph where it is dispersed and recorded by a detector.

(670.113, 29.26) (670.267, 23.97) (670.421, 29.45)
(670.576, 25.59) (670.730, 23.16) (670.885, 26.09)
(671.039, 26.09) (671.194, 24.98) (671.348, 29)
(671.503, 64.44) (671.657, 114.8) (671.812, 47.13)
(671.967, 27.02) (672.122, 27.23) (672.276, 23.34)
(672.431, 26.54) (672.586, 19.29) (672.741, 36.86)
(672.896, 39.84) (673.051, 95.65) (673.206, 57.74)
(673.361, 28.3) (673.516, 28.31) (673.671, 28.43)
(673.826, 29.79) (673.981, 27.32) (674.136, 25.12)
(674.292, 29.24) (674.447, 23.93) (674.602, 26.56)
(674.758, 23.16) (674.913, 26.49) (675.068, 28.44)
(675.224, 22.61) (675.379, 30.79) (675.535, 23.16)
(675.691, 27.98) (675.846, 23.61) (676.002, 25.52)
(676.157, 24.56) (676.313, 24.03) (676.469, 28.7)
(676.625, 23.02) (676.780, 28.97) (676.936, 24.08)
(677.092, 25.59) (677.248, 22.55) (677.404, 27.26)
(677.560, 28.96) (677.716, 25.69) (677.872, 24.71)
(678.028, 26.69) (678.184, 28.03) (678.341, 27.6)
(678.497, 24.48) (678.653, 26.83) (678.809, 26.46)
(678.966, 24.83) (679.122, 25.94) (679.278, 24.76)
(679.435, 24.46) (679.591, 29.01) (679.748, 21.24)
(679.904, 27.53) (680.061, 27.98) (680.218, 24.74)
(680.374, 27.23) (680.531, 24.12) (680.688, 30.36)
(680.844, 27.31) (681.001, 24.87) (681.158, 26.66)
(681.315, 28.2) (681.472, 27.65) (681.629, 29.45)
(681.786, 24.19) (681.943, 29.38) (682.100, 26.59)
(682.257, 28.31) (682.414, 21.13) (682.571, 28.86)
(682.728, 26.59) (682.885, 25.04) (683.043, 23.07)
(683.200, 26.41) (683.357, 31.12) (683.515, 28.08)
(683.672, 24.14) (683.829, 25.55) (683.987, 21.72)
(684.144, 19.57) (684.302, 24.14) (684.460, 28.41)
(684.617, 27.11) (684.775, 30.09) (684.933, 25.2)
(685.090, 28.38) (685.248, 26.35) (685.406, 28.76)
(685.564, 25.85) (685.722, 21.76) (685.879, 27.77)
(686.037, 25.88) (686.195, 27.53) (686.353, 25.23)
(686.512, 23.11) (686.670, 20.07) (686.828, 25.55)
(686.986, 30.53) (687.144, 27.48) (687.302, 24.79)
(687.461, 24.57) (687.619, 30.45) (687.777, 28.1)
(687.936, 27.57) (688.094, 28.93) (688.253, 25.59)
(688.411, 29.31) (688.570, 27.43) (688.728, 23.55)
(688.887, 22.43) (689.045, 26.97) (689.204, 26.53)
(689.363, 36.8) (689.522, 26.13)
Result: 0.78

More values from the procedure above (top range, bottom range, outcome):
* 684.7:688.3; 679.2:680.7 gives 1.04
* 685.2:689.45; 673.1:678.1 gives 1.00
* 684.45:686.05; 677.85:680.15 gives 1.05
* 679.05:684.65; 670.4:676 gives 0.79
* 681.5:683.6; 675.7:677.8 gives 1.06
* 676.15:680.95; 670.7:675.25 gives 0.75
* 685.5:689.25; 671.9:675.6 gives 0.86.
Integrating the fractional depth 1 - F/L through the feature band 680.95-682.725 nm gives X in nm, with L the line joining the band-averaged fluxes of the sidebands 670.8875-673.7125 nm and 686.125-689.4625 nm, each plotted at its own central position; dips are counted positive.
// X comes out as 0.30 nm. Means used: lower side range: 41.2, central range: 26.9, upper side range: 26.8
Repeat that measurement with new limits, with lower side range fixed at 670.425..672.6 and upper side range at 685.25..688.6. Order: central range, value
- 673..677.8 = 0.68 nm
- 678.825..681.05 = 0.35 nm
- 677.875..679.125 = 0.22 nm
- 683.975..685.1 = 0.09 nm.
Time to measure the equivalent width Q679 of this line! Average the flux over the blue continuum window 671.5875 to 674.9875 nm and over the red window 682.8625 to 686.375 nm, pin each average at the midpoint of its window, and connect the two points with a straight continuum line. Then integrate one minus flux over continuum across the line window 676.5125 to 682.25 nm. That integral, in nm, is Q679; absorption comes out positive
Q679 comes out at 0.83 nm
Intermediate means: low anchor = 36.7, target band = 26.4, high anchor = 26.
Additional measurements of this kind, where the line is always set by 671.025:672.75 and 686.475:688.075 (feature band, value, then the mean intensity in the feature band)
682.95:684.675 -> 0.23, 25.4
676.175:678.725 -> 0.64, 26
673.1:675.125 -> 0.39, 30.4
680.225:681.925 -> 0.25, 27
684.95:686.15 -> 0.07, 26.4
